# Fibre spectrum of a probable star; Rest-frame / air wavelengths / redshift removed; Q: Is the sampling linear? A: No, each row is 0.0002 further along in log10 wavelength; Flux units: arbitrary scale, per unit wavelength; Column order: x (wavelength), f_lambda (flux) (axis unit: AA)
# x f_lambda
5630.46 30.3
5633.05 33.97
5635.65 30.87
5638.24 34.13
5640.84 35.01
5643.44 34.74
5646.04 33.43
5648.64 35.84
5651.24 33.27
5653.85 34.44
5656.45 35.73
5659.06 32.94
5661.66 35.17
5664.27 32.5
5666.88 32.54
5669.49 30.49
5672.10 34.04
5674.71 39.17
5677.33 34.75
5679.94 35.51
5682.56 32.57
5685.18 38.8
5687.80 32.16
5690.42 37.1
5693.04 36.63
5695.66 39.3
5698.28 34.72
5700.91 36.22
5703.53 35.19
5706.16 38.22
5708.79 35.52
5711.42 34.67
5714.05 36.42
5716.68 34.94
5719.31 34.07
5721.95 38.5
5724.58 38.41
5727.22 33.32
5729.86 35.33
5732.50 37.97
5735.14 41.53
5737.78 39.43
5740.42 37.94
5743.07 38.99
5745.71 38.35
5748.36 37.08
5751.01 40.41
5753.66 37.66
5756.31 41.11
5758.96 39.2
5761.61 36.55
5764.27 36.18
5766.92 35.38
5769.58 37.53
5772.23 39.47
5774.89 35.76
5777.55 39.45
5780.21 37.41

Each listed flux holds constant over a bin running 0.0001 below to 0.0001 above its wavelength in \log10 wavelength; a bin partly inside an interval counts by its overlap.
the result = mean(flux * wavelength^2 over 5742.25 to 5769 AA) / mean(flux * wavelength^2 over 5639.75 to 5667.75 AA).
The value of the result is 1.2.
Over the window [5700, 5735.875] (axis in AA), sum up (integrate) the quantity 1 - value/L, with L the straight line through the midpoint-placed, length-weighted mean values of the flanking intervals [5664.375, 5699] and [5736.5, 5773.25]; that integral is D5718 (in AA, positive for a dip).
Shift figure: 0.29 AA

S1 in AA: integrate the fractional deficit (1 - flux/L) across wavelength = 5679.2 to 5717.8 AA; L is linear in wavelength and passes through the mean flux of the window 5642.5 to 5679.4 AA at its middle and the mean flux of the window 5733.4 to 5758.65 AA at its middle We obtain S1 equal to 0.6 AA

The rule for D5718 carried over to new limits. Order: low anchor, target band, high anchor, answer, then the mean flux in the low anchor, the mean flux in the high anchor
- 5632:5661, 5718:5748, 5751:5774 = -0.5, 34.1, 38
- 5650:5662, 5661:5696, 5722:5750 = 0.3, 34.2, 37.9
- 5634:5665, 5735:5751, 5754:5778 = -0.8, 34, 37.8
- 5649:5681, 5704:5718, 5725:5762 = 0.3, 34.3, 38.3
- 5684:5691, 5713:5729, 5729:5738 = 0.8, 35.8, 38.6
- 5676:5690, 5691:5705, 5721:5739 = -0.3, 34.9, 37.8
